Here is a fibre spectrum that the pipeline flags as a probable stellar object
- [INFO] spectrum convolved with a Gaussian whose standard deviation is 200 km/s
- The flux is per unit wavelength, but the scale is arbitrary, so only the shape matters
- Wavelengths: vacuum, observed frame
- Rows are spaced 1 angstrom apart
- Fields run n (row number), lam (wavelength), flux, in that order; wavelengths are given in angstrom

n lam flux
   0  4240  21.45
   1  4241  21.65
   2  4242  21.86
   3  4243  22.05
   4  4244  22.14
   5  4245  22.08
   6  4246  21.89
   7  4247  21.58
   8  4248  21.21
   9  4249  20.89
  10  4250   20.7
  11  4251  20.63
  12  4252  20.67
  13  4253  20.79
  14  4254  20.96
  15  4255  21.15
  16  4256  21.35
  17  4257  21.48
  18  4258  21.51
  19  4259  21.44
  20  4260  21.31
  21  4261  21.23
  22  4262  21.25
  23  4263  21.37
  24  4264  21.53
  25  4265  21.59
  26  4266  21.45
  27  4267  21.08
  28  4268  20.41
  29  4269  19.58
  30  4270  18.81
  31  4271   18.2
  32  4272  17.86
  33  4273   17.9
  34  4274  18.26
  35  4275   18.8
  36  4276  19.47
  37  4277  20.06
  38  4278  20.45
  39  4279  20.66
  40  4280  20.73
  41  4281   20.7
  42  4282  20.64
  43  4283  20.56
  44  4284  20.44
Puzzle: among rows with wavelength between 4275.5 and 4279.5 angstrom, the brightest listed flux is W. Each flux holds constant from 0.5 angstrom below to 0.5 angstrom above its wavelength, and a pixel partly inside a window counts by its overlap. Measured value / 20.66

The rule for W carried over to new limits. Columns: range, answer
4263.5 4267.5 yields 21.59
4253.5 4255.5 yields 21.15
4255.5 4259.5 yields 21.51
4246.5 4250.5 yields 21.58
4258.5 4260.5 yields 21.44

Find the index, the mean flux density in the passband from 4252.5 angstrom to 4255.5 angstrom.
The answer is 21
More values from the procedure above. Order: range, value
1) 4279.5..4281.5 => 20.7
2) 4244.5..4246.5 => 22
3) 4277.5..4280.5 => 20.6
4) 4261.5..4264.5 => 21.4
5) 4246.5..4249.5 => 21.2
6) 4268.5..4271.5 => 18.9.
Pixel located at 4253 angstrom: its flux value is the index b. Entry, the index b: 20.79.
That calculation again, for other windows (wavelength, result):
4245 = 22.08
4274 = 18.26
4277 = 20.06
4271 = 18.2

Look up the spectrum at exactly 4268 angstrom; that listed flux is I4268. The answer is 20.41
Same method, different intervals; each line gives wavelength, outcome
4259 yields 21.44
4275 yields 18.8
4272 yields 17.86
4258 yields 21.51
